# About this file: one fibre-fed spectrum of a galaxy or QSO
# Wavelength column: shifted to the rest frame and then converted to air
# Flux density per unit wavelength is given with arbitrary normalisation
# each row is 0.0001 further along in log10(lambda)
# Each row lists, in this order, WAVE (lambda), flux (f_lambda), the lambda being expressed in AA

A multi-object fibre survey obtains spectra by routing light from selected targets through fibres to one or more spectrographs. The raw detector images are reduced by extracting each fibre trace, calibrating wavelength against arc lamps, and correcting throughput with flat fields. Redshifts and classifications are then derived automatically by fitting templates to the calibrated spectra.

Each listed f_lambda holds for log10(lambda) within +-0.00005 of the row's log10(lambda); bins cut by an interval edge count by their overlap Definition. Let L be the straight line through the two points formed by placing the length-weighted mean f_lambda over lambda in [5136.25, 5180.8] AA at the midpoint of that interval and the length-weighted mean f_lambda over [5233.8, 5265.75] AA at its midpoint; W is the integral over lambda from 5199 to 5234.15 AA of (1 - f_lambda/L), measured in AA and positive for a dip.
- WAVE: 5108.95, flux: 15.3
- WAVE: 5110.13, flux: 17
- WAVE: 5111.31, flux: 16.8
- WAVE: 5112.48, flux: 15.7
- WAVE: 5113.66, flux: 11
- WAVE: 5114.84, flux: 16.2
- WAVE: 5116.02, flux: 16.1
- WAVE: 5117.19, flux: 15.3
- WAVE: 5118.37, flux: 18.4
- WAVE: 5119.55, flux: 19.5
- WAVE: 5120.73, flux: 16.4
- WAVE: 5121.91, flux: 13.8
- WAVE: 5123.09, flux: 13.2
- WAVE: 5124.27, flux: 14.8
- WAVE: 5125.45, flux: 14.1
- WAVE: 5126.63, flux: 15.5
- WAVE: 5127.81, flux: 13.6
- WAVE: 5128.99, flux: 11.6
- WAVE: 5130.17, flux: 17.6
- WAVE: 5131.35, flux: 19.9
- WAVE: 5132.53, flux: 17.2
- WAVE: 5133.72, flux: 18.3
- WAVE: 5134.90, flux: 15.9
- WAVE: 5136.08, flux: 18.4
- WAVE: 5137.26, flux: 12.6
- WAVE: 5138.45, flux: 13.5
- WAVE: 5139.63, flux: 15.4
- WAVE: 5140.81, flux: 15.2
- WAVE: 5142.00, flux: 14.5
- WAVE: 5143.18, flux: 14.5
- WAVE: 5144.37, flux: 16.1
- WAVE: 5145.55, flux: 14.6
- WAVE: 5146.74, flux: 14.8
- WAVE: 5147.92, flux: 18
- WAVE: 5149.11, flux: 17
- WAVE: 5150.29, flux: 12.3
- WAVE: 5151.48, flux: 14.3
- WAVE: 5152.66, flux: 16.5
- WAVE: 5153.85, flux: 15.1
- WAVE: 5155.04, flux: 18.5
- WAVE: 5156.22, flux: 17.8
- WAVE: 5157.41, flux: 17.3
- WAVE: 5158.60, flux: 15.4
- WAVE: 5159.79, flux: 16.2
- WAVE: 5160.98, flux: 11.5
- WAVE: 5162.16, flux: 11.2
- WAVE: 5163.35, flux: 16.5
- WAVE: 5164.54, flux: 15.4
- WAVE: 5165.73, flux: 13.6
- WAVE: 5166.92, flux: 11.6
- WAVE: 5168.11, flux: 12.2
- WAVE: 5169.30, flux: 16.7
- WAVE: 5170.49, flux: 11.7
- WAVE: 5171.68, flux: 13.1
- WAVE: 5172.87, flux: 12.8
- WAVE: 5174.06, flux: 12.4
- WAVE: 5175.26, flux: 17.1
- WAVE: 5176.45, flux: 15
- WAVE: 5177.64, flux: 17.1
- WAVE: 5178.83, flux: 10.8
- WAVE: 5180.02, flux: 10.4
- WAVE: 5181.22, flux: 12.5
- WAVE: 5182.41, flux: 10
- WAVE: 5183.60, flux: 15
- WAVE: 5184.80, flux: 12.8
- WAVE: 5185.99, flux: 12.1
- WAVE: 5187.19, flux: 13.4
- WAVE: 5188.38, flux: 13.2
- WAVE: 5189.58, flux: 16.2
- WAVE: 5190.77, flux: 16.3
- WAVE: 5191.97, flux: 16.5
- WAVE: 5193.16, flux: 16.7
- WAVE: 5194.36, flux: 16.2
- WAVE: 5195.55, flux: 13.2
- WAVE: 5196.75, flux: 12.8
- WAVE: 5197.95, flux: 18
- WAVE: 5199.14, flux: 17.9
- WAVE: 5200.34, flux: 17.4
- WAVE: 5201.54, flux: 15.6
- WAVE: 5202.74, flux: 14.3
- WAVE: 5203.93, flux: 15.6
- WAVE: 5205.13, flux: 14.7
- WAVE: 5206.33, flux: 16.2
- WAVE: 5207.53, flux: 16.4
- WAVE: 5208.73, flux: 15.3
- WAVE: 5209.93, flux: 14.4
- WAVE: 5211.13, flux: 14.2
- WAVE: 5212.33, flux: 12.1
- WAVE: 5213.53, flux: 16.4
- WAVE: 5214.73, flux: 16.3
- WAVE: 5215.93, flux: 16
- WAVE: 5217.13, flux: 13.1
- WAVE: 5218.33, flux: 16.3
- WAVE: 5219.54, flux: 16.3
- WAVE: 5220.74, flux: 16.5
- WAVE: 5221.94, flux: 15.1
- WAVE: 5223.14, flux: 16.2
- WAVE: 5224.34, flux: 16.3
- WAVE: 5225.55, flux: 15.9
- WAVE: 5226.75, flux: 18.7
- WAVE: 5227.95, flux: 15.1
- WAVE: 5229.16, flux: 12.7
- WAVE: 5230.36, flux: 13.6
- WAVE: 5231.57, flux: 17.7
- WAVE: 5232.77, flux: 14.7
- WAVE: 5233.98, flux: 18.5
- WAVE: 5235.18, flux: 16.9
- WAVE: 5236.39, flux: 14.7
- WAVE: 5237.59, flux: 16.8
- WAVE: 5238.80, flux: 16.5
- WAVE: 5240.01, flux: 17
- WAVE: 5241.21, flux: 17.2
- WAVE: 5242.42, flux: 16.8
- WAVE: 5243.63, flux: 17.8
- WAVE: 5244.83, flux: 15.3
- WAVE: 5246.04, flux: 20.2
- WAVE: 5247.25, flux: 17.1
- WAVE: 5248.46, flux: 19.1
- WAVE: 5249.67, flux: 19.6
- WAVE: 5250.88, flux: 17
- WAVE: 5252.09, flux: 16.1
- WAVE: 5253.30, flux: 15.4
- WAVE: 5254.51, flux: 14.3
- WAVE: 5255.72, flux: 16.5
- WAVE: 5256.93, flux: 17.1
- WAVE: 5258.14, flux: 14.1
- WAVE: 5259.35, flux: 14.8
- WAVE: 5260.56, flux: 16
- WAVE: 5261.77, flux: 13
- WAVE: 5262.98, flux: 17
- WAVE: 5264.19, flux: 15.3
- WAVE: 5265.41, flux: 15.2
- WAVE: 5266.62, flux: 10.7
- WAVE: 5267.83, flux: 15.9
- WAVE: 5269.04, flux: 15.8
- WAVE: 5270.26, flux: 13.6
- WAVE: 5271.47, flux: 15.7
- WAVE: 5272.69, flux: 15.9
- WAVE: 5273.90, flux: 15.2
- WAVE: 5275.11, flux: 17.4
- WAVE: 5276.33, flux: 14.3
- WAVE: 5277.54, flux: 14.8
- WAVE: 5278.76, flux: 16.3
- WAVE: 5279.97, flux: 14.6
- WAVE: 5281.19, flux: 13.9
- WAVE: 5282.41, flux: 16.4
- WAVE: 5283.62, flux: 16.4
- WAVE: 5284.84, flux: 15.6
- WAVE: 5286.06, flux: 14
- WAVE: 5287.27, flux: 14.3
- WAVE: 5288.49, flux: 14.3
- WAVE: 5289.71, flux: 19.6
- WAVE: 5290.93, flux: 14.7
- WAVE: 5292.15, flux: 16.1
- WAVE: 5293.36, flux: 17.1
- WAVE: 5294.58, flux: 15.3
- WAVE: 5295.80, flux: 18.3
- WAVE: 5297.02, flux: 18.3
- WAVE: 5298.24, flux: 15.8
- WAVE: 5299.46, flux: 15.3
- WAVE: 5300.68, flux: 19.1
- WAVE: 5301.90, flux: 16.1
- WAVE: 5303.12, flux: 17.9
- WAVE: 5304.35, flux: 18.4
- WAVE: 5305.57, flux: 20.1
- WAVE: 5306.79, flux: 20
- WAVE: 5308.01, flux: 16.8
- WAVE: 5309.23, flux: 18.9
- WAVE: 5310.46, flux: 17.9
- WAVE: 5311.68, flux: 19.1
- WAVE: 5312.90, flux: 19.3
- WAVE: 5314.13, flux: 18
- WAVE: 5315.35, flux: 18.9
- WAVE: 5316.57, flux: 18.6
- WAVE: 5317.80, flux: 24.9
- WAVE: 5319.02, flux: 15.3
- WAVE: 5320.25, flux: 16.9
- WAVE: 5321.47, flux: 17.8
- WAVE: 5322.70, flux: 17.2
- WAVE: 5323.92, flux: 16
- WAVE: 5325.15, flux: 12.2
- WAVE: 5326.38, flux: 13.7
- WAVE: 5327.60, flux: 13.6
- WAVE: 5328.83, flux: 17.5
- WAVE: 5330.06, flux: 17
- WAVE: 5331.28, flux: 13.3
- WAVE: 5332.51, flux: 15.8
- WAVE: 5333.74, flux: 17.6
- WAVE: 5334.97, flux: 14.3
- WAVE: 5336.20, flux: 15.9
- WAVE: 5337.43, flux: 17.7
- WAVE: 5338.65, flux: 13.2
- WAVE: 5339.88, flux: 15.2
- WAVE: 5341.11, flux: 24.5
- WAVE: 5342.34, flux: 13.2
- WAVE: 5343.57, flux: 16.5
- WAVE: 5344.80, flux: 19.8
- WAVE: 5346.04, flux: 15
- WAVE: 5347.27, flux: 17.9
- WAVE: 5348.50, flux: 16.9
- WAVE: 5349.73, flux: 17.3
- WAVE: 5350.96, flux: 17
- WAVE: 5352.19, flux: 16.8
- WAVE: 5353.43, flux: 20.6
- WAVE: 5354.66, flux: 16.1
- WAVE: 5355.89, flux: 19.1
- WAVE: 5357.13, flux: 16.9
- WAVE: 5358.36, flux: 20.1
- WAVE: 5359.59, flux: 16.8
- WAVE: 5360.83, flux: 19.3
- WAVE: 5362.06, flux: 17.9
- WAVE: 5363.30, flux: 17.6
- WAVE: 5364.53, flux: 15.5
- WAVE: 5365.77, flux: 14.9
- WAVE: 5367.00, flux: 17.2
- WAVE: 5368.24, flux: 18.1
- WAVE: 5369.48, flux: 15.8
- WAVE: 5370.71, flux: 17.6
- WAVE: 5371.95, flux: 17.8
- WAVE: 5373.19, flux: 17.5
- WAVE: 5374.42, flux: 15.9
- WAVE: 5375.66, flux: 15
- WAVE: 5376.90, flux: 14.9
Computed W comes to 0.4 AA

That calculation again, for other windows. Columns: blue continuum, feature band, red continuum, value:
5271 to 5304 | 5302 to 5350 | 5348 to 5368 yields -1.0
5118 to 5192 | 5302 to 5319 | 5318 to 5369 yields -2.6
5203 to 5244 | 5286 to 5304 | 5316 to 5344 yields -0.3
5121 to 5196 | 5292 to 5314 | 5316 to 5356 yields -1.9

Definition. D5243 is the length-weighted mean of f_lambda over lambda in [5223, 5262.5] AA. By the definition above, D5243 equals 16.3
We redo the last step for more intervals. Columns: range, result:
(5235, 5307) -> 16.2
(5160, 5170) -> 13.7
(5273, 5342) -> 16.7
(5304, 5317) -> 18.7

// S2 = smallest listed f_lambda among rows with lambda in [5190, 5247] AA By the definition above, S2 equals 12.1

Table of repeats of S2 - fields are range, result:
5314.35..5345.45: 12.2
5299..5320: 15.3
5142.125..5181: 10.4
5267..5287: 13.6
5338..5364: 13.2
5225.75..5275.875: 10.7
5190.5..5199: 12.8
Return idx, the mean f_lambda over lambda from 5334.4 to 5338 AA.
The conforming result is 16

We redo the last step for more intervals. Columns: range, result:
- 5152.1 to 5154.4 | 15.8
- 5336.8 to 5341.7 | 17.6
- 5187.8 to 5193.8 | 15.8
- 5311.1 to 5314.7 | 18.8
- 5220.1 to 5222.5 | 15.8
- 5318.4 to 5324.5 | 16.7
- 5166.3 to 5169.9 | 13.5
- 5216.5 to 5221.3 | 15.5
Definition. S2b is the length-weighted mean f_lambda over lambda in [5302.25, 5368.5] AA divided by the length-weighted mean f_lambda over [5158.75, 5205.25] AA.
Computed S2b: 1.2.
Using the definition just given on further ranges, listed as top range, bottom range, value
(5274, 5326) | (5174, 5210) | 1.15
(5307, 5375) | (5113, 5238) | 1.13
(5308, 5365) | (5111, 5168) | 1.12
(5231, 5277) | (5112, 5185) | 1.08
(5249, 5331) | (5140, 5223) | 1.11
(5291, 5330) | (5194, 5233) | 1.12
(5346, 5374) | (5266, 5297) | 1.12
